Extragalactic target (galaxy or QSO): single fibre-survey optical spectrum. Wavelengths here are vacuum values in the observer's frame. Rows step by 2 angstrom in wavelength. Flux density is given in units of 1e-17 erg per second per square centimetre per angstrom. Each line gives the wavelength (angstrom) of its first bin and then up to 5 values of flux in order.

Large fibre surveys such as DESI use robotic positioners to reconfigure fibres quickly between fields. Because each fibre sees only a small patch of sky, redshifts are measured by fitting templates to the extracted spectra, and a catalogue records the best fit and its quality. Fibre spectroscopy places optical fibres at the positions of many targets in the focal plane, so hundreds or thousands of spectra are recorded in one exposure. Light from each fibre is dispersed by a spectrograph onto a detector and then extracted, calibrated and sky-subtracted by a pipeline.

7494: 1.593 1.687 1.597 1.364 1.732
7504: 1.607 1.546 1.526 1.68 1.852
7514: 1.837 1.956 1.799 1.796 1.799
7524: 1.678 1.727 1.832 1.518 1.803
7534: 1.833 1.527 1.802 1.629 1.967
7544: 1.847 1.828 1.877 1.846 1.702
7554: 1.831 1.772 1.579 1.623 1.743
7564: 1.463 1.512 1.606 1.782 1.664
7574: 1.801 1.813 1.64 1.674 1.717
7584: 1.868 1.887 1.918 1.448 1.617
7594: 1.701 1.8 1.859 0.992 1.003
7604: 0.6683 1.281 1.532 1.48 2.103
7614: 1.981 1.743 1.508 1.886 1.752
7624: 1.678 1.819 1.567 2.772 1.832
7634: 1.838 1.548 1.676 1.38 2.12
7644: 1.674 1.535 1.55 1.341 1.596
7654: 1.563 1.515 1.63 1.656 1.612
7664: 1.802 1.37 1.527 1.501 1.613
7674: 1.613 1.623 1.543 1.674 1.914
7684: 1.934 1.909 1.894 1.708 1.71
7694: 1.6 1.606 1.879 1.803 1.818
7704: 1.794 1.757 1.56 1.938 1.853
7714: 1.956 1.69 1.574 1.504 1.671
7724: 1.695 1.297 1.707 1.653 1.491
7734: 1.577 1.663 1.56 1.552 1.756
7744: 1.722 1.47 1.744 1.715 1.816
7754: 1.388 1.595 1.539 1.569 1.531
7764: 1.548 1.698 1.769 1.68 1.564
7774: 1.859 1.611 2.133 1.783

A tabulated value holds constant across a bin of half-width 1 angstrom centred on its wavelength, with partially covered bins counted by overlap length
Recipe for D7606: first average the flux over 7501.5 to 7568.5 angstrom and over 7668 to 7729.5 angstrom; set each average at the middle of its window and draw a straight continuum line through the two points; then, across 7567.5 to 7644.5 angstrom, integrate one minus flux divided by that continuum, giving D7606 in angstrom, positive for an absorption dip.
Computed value 1.57 angstrom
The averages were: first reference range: 1.73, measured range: 1.68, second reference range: 1.71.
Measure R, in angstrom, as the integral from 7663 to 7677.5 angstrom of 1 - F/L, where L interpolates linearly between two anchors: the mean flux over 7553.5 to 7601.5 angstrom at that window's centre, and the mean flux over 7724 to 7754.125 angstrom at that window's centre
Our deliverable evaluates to 0.6 angstrom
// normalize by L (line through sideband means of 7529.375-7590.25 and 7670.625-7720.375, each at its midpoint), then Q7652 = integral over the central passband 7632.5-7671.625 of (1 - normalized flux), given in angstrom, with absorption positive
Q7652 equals 3.0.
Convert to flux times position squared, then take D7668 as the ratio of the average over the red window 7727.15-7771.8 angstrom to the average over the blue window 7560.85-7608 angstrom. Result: 1.1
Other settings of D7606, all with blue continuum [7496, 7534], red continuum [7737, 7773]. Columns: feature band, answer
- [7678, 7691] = -1.33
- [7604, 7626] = 0.23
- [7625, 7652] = -1.19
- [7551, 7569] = 0.45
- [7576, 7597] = -0.62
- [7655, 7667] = 0.42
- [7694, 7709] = -0.86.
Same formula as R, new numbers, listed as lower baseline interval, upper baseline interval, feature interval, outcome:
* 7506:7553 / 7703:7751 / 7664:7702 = -0.3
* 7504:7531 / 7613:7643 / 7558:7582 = 1.4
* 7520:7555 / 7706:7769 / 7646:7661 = 1.3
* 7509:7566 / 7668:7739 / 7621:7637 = -1.2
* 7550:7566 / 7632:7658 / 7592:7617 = 2.0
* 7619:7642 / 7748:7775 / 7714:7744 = 1.2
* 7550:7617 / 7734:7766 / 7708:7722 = -1.0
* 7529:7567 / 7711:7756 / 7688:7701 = -0.6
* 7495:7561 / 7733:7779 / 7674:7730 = -1.7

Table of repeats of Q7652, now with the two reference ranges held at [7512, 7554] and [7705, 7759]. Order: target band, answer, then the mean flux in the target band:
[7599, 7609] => 3.7 angstrom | 1.1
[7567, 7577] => 0.1 angstrom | 1.73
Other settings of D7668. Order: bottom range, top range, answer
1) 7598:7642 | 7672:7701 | 1.08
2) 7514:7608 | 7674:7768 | 1.05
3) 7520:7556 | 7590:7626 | 0.90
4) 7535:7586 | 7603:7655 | 0.98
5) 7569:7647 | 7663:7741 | 1.02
